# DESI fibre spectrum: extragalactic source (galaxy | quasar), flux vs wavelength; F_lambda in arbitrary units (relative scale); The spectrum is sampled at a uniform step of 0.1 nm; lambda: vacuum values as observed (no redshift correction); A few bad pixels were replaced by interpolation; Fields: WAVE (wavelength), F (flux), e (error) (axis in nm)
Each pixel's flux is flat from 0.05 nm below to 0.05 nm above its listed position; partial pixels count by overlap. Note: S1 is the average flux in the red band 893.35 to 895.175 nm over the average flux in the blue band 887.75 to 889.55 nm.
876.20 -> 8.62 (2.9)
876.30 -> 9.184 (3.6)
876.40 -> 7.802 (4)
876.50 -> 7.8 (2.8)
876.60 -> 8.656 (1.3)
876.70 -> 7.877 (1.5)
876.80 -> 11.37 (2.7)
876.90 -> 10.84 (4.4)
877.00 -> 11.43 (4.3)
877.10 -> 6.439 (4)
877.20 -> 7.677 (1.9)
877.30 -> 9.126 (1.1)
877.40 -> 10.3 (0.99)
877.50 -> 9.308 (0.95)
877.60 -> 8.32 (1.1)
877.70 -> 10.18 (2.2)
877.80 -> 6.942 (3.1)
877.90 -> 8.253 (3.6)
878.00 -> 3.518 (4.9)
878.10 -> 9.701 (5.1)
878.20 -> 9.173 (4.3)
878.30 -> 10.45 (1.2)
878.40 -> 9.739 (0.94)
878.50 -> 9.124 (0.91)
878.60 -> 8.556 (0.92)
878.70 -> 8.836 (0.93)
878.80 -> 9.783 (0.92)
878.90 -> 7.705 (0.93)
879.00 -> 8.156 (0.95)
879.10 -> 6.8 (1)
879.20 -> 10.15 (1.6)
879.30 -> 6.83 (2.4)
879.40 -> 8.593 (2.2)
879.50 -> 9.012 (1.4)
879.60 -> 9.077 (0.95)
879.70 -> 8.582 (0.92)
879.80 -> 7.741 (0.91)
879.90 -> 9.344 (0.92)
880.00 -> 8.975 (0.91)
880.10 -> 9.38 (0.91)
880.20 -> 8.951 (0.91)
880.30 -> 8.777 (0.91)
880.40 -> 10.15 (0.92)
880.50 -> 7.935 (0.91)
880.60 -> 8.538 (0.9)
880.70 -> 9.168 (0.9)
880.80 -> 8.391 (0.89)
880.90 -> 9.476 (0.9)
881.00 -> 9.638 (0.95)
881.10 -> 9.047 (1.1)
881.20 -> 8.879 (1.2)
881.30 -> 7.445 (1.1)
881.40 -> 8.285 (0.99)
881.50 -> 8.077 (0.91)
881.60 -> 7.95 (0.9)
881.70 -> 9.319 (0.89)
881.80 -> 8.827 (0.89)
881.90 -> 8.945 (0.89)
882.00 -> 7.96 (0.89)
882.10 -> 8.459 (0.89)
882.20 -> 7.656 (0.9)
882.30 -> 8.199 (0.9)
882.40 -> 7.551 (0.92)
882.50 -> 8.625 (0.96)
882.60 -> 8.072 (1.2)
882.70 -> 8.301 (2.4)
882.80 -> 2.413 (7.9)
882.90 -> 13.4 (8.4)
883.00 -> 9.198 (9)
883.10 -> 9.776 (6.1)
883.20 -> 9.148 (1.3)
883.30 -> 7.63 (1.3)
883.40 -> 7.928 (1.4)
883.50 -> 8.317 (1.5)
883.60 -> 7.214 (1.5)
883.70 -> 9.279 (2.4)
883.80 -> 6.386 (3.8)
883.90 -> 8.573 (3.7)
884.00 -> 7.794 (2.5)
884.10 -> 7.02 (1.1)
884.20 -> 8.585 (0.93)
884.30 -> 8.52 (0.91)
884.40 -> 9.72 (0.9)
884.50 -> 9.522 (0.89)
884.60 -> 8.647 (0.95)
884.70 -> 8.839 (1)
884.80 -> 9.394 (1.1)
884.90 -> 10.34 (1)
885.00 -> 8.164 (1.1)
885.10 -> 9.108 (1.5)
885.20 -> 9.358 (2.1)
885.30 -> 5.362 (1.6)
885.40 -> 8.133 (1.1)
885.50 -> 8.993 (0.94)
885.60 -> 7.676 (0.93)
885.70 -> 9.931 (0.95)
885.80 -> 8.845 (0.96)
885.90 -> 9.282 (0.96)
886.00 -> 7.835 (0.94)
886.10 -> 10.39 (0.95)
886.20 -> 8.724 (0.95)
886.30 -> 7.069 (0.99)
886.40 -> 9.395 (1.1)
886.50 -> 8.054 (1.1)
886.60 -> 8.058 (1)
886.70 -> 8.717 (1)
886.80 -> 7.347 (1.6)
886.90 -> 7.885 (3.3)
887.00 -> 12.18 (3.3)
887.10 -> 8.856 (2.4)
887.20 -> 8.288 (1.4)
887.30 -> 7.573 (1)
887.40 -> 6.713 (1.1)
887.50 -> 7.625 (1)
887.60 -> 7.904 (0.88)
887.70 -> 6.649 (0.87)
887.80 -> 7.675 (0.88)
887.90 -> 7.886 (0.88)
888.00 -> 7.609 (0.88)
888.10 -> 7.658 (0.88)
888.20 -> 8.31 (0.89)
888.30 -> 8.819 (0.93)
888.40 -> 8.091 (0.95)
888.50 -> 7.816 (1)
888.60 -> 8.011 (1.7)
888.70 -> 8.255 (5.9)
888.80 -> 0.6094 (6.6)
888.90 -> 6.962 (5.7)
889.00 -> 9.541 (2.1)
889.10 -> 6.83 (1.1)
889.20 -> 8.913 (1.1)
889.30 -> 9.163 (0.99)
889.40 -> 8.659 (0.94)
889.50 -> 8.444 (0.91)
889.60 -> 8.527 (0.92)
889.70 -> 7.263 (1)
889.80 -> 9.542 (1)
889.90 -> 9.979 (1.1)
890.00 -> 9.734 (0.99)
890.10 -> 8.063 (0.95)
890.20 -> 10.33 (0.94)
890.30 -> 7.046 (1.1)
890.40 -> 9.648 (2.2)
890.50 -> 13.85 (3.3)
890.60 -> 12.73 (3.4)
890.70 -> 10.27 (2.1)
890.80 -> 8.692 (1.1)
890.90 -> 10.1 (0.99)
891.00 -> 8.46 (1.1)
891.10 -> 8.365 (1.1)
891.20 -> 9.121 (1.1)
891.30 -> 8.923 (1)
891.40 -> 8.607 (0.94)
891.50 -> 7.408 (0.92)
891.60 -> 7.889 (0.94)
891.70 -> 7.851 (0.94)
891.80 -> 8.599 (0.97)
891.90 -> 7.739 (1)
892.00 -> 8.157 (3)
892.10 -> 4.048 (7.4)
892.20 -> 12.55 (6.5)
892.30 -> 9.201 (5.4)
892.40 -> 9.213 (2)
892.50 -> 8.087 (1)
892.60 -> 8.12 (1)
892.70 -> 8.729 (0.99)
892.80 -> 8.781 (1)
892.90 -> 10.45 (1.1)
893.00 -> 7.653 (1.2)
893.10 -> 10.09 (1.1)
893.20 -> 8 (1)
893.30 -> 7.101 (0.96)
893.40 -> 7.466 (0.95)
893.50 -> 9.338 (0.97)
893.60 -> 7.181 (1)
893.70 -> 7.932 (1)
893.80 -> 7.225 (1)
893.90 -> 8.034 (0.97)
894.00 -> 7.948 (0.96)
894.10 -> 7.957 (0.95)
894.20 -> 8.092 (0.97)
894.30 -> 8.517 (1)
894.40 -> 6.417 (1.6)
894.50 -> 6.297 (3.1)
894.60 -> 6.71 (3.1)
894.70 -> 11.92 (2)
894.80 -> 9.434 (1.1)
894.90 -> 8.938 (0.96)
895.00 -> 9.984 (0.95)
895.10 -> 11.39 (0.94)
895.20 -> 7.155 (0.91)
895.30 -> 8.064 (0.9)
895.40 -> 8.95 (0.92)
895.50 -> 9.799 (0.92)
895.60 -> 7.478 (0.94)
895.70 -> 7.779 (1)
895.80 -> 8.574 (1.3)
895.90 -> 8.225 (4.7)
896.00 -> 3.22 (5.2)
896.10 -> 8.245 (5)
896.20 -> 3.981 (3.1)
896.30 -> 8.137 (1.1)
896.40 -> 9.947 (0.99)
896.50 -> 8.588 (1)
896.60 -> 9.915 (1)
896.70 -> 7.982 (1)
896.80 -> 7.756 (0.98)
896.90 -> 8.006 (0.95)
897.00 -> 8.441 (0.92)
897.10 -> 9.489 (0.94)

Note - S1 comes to 1.1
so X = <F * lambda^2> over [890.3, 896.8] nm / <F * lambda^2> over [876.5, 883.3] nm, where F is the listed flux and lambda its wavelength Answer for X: 1.01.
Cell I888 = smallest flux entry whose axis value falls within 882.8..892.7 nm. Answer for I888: 0.6094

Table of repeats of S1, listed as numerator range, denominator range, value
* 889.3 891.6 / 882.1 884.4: 1.13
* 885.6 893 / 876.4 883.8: 0.99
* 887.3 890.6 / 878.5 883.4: 0.96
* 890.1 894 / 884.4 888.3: 1.04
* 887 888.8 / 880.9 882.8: 0.94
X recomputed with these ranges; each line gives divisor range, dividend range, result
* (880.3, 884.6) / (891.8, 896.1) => 1.00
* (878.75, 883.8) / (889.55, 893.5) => 1.07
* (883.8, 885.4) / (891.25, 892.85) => 1.00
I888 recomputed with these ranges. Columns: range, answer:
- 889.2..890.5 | 7.046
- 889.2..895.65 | 4.048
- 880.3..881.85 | 7.445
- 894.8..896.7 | 3.22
